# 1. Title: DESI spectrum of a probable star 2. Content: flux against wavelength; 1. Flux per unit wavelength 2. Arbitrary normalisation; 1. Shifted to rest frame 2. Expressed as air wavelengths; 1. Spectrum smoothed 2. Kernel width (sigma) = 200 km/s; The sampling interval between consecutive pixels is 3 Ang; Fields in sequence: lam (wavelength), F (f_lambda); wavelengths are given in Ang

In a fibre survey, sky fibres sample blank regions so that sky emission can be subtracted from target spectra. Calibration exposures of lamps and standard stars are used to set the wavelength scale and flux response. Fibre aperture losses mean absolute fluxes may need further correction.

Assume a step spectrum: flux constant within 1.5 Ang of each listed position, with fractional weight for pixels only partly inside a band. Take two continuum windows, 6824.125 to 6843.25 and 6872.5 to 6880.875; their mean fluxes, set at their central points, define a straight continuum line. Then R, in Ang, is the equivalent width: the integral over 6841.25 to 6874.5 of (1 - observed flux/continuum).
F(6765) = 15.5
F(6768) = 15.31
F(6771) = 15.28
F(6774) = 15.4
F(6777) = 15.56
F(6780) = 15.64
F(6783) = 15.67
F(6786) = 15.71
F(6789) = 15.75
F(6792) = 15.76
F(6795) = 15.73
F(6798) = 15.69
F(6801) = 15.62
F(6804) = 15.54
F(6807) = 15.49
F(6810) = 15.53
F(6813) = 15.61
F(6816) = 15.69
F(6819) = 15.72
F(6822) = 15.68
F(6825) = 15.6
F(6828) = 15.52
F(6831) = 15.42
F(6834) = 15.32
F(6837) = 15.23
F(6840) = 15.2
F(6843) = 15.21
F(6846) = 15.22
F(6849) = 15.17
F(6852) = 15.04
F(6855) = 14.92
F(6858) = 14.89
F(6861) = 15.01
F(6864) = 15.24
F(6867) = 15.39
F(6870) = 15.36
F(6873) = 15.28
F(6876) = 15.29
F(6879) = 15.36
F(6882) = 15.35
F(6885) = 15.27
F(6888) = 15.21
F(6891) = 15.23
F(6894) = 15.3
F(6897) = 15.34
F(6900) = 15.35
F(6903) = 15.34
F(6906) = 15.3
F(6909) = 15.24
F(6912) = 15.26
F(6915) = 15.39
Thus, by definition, 0.4 Ang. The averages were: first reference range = 15.4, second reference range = 15.3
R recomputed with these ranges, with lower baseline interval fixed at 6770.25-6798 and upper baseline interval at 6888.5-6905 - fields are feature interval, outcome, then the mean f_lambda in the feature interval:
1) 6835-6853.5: 0.33 Ang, 15.2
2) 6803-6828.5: -0.11 Ang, 15.6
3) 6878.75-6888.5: 0.03 Ang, 15.3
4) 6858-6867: 0.16 Ang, 15.1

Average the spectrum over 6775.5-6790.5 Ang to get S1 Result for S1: 15.7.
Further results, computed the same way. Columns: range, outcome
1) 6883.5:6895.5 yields 15.3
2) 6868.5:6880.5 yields 15.3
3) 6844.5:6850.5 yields 15.2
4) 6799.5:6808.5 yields 15.5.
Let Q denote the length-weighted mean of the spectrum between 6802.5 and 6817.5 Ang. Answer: 15.6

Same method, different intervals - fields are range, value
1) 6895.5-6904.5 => 15.3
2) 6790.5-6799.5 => 15.7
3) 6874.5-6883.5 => 15.3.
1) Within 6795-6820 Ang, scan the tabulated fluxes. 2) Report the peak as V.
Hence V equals 15.73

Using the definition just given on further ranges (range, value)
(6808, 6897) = 15.72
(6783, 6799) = 15.76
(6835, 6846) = 15.23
